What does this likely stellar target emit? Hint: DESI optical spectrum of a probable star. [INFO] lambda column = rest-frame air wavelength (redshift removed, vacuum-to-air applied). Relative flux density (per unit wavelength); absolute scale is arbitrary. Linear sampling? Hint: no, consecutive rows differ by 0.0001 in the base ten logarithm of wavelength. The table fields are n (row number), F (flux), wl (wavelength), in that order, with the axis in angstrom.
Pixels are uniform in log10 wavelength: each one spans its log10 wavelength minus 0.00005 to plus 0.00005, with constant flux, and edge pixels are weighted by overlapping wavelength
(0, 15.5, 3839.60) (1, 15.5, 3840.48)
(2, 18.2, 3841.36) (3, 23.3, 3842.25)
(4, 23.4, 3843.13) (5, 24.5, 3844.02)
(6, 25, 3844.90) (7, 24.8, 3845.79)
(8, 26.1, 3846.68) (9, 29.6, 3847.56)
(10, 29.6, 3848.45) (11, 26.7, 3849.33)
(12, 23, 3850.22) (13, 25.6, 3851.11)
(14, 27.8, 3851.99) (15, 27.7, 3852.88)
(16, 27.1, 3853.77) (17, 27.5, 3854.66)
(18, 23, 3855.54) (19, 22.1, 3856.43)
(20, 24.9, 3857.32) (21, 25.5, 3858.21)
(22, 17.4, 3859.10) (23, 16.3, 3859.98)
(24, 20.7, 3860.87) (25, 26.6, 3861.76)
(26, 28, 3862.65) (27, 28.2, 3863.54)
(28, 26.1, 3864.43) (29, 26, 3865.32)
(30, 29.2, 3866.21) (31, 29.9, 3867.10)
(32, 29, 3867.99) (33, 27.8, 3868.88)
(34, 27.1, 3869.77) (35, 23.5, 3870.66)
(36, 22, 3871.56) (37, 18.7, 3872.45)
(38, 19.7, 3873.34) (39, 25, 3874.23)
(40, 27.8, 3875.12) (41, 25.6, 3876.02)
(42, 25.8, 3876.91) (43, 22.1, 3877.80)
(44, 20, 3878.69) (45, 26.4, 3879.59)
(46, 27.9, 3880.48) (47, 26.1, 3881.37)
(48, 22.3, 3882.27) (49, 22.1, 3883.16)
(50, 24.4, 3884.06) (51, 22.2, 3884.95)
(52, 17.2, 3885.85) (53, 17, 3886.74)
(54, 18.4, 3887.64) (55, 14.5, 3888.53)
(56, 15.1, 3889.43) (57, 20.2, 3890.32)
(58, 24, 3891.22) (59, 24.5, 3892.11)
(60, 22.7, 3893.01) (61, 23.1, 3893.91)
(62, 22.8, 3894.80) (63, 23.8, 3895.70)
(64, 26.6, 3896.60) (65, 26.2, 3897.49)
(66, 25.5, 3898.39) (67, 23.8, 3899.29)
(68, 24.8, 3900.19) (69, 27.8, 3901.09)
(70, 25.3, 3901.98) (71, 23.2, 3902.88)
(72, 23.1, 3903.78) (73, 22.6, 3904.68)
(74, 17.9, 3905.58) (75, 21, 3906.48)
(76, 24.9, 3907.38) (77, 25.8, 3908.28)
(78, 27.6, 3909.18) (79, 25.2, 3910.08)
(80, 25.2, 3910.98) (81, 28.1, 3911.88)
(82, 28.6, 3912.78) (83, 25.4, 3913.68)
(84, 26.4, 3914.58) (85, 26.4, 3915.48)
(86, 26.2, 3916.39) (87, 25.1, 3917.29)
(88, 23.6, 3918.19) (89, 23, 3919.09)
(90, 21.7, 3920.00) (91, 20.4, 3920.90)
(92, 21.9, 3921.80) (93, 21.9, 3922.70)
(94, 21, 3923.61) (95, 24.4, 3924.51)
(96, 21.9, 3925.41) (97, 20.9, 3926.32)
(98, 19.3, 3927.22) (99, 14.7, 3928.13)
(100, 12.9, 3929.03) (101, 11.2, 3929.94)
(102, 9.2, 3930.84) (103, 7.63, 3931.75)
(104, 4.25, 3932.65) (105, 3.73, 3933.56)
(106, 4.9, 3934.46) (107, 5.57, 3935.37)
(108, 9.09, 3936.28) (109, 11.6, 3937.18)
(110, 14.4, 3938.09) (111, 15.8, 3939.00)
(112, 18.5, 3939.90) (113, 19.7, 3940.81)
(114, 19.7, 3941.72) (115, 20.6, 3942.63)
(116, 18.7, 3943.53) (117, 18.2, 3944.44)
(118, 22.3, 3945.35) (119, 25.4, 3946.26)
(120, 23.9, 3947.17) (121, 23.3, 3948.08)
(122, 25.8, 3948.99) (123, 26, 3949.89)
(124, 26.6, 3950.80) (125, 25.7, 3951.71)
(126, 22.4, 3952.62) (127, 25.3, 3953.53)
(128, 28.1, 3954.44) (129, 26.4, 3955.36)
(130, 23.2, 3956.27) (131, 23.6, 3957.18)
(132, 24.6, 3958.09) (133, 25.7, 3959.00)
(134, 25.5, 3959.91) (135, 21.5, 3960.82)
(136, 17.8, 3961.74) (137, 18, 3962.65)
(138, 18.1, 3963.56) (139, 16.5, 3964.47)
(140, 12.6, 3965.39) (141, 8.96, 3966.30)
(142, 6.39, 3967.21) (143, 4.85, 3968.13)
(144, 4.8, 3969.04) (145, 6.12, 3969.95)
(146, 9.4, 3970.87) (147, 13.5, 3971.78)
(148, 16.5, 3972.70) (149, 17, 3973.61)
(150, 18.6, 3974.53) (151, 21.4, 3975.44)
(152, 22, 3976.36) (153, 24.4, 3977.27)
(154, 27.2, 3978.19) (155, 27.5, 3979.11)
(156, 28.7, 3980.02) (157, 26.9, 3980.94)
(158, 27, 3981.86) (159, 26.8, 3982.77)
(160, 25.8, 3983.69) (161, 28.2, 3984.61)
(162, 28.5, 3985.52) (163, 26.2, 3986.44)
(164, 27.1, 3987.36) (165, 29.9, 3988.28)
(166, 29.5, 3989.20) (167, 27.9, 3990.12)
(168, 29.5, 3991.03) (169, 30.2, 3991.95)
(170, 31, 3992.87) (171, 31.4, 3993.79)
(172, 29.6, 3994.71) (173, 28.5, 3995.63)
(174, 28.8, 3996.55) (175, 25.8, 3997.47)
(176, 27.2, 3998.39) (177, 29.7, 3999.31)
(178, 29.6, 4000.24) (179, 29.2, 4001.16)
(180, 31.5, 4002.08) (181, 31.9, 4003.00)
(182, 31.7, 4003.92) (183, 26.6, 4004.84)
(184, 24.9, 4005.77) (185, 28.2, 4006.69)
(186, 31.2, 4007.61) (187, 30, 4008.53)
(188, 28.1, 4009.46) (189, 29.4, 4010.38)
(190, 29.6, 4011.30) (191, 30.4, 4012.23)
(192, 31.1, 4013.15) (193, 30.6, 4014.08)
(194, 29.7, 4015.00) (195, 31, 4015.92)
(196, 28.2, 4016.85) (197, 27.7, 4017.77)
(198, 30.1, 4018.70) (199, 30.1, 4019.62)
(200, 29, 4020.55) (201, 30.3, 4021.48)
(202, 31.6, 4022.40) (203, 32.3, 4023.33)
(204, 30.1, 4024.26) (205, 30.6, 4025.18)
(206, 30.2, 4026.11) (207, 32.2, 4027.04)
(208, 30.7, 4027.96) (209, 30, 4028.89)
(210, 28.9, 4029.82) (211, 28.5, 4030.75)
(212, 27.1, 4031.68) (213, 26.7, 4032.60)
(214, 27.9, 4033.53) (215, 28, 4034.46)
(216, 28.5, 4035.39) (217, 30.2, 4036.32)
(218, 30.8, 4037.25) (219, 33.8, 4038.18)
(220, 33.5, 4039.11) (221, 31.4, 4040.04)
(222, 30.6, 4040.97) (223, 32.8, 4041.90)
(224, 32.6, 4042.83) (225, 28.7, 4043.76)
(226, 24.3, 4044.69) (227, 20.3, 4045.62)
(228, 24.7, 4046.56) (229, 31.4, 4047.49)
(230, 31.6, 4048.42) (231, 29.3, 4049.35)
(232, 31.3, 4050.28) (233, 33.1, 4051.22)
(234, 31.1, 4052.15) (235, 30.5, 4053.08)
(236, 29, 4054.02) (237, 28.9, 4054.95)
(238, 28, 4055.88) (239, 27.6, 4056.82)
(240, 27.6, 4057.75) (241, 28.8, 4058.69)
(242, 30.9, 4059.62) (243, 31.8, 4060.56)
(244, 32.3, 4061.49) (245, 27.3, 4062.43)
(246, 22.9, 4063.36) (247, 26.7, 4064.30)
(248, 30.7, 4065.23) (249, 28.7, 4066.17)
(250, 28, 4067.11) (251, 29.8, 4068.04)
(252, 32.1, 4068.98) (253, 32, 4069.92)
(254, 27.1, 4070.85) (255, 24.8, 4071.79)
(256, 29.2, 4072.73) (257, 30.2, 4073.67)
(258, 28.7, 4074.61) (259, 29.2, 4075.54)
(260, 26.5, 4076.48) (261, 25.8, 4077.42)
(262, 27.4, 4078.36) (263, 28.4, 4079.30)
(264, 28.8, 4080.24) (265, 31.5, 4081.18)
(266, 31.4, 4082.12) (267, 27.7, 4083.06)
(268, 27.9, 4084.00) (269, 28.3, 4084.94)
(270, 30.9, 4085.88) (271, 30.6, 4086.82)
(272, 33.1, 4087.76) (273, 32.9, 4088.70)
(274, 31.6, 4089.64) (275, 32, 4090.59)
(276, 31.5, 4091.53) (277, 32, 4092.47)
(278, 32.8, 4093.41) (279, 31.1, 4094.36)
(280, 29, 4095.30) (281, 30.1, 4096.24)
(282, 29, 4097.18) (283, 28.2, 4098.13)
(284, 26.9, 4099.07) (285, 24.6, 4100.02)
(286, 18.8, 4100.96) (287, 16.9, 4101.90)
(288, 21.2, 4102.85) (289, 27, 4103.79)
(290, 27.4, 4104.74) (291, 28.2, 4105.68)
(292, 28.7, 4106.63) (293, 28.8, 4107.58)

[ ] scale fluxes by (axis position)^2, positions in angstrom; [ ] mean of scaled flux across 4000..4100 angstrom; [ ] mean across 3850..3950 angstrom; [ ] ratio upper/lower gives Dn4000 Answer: 1.45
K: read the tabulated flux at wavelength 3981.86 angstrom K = 27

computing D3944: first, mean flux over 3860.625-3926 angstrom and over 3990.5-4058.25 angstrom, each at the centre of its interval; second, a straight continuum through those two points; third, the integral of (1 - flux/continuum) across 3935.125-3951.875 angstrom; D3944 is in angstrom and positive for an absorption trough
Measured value 4.2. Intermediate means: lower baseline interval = 23.9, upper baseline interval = 29.6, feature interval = 19.6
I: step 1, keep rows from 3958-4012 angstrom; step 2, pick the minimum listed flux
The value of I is 4.8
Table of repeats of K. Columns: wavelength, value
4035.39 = 28.5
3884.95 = 22.2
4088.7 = 32.9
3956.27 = 23.2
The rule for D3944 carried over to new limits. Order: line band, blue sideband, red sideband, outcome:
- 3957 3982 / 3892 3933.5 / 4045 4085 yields 6.42 angstrom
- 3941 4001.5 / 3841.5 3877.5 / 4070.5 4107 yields 8.52 angstrom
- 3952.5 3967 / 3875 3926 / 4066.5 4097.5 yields 2.63 angstrom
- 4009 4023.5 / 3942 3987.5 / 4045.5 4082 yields -2.71 angstrom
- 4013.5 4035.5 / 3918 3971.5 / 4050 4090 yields -3.97 angstrom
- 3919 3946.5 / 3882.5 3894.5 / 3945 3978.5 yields 5.34 angstrom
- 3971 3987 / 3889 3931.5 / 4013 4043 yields 2.05 angstrom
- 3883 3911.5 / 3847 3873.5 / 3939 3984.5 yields 0.89 angstrom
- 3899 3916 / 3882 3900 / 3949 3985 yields -2.63 angstrom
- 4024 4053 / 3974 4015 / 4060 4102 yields -1.17 angstrom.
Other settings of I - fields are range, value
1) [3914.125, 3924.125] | 20.4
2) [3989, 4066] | 20.3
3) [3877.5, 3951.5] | 3.73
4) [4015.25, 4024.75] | 27.7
